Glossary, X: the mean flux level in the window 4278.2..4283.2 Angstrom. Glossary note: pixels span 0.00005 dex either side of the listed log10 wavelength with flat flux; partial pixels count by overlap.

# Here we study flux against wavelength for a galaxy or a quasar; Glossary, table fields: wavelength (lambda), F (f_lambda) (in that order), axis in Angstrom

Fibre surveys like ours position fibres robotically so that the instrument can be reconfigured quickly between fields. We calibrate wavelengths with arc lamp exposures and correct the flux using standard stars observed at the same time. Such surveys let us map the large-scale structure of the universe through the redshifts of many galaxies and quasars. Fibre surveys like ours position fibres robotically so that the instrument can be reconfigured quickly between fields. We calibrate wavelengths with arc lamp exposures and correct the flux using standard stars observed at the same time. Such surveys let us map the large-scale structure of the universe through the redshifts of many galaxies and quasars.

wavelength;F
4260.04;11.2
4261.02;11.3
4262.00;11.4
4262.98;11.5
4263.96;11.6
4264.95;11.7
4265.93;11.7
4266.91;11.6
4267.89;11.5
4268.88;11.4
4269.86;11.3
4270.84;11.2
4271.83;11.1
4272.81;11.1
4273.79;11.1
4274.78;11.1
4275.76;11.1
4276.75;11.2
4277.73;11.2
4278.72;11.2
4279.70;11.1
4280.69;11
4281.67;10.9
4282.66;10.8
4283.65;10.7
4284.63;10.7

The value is 11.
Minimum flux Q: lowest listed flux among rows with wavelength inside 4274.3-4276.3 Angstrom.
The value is 11.1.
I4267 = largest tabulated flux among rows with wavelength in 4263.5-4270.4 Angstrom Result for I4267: 11.7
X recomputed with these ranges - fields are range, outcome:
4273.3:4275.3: 11.1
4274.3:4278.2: 11.2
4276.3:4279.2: 11.2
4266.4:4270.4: 11.5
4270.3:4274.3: 11.1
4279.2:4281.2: 11.1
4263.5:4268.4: 11.6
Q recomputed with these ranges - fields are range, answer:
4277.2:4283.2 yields 10.8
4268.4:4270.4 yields 11.3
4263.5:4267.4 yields 11.6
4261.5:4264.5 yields 11.4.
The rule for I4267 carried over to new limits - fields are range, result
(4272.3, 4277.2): 11.2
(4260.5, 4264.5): 11.6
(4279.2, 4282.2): 11.1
